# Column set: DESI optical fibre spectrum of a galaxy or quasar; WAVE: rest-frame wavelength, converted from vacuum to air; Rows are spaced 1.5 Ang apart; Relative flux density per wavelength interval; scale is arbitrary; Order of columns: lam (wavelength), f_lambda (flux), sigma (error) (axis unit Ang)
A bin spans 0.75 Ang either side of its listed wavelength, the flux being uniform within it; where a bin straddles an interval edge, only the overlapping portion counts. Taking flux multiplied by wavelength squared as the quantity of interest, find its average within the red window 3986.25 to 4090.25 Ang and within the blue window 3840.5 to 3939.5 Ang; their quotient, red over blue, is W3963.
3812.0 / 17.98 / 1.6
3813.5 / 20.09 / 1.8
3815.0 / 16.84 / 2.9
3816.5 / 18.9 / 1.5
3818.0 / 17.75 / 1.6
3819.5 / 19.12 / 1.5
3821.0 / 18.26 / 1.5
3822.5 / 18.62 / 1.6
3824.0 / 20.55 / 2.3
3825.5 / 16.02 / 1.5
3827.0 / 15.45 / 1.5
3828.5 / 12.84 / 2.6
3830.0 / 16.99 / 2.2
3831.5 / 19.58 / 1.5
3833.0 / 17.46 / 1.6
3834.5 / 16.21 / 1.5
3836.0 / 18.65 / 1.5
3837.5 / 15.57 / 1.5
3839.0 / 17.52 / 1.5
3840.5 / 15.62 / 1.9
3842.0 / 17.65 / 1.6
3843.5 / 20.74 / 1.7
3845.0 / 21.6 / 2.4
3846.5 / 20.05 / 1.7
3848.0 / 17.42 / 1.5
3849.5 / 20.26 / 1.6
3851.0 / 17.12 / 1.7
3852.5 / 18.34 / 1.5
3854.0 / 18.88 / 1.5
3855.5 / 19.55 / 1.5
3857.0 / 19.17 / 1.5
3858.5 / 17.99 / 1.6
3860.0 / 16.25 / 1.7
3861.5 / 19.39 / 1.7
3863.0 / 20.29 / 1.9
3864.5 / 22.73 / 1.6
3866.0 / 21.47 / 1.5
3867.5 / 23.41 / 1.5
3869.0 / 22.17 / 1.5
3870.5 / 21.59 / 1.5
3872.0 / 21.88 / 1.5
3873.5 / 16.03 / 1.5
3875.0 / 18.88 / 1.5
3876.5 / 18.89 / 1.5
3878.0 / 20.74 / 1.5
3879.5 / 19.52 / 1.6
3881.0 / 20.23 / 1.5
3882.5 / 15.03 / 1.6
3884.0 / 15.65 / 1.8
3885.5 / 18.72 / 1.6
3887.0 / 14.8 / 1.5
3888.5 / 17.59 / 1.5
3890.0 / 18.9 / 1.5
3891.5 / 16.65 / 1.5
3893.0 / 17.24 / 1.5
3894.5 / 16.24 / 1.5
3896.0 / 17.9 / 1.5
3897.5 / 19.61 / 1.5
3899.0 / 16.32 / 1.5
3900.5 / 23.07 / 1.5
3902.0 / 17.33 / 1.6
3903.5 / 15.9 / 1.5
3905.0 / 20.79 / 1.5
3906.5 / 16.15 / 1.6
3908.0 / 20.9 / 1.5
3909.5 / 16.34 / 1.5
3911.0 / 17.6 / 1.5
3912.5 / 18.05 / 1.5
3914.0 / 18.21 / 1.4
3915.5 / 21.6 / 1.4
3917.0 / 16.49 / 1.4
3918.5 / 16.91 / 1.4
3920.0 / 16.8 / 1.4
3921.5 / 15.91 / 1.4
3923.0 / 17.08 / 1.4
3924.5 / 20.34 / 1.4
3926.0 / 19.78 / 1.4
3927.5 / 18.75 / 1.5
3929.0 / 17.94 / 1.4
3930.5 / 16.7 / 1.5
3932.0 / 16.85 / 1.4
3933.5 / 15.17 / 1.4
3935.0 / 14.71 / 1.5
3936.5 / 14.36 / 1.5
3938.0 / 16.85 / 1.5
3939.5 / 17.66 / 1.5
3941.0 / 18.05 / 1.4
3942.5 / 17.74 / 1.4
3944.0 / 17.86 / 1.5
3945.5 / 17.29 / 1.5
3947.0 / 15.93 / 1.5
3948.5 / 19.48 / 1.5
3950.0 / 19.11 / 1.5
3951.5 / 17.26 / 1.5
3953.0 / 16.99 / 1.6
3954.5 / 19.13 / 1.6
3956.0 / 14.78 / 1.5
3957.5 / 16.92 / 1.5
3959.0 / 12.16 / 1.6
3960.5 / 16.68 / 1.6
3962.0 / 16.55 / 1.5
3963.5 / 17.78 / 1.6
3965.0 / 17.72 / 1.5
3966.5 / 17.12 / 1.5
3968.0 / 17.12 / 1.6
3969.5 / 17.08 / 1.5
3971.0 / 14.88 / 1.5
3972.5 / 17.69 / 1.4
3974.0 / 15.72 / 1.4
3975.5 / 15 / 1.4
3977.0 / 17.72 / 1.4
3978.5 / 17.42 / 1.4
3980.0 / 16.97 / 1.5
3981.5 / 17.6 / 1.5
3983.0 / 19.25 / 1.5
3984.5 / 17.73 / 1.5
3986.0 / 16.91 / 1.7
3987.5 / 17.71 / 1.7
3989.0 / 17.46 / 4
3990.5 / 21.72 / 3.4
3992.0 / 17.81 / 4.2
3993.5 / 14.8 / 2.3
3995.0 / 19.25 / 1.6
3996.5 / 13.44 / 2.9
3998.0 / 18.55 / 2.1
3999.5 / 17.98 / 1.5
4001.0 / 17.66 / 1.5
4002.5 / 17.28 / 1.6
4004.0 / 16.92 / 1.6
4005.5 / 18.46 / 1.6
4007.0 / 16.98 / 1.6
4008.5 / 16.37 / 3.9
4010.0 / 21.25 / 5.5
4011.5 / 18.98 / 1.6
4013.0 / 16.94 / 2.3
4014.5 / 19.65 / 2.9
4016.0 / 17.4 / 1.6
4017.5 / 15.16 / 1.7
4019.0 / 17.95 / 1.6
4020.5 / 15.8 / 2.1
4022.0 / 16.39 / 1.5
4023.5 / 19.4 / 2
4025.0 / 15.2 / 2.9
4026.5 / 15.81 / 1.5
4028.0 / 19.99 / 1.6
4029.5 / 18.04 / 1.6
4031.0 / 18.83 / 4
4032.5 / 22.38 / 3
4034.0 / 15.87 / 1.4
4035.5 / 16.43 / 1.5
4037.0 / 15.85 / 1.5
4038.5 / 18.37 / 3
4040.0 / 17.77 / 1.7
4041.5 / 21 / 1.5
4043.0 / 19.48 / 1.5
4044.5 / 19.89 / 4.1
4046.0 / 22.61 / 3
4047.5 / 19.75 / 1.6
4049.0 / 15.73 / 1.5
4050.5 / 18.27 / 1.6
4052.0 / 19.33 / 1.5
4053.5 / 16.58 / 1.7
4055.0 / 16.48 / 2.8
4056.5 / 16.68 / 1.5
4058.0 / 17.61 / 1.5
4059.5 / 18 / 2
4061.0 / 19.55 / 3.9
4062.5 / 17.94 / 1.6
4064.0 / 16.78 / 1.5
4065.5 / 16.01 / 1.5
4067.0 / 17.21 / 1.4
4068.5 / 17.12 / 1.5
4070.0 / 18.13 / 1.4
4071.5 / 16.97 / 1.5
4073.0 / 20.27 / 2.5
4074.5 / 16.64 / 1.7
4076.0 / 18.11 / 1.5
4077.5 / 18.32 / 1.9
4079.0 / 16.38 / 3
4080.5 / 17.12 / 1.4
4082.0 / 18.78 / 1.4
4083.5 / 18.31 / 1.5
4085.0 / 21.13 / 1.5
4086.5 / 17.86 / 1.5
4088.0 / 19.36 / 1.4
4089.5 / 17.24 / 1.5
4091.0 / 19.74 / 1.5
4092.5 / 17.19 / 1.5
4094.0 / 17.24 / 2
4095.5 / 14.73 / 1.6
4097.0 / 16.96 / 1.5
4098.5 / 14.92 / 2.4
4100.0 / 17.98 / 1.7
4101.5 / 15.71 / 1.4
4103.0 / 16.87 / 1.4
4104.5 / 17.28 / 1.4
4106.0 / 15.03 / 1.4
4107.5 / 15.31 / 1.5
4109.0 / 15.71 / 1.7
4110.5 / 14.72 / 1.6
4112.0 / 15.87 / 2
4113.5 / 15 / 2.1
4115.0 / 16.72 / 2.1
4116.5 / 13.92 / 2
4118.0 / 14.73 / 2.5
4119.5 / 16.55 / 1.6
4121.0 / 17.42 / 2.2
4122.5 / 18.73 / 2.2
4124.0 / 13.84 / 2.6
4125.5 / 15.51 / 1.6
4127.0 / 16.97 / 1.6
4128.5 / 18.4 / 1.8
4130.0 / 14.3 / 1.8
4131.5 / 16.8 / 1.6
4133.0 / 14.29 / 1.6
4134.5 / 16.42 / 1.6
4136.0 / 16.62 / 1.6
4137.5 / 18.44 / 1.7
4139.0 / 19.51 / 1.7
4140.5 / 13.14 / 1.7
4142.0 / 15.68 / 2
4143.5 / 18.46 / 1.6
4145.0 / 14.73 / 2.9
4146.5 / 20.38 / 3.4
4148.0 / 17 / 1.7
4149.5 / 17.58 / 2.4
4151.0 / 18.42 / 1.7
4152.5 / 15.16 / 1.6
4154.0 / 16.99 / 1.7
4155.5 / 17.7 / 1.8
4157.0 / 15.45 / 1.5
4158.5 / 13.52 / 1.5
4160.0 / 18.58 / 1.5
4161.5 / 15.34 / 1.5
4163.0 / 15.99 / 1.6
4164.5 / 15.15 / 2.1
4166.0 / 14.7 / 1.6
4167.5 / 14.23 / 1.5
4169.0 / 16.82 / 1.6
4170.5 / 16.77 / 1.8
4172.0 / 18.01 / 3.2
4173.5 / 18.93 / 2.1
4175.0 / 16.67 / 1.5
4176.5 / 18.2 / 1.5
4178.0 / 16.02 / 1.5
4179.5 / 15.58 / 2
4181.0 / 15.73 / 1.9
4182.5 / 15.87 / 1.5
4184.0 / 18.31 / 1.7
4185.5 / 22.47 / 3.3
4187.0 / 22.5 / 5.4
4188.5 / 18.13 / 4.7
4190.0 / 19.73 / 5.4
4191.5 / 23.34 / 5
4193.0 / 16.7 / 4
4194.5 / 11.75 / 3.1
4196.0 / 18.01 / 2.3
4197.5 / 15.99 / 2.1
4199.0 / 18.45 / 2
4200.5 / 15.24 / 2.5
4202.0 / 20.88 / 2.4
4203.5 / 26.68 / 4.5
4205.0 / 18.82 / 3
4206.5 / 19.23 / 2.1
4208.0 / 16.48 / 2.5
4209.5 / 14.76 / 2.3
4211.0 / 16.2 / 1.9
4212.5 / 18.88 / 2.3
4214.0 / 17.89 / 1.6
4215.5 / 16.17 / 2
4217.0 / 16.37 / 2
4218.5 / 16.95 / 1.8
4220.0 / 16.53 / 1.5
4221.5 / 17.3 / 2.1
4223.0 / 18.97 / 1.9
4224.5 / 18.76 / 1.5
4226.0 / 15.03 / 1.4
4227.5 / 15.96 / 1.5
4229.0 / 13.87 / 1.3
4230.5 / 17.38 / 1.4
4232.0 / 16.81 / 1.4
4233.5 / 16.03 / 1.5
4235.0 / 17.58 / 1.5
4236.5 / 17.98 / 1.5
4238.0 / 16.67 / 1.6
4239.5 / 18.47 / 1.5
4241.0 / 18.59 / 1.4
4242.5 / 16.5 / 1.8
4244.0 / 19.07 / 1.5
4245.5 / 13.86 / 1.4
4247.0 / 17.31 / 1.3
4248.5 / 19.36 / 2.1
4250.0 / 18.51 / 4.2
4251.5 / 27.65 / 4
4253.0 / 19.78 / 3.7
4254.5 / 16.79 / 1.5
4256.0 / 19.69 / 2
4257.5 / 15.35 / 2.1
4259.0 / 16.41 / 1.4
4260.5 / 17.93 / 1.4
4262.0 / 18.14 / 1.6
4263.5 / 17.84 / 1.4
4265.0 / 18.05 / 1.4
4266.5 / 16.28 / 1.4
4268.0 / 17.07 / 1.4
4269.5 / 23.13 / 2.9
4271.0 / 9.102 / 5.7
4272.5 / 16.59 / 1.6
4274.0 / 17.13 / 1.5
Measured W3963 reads 1.05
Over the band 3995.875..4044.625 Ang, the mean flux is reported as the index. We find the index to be 17.8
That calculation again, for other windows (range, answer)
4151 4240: 17.3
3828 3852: 17.9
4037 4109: 17.7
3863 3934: 18.5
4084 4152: 16.7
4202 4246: 17.5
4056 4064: 17.9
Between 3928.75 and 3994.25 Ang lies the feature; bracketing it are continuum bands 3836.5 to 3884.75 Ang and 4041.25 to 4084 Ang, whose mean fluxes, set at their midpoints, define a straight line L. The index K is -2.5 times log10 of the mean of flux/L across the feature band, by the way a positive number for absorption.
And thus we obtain 0.10 mag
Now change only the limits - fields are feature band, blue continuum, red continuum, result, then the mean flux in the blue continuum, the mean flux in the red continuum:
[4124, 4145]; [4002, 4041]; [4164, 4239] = 0.076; 17.7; 17.4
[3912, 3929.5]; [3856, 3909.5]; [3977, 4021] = 0.016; 18.8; 17.6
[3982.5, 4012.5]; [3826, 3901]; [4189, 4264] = 0.025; 18.5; 17.8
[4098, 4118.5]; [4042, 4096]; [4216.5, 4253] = 0.144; 18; 17.6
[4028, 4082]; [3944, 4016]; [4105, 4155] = -0.077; 17.4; 16.3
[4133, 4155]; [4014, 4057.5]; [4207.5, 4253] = 0.046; 18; 17.4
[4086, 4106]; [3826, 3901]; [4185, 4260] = 0.066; 18.5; 17.9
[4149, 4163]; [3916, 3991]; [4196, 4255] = 0.074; 17.2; 17.8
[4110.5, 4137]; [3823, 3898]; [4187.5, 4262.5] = 0.127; 18.5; 17.8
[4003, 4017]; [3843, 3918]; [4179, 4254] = 0.026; 18.8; 17.9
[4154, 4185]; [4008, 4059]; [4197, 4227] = 0.089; 18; 17.8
